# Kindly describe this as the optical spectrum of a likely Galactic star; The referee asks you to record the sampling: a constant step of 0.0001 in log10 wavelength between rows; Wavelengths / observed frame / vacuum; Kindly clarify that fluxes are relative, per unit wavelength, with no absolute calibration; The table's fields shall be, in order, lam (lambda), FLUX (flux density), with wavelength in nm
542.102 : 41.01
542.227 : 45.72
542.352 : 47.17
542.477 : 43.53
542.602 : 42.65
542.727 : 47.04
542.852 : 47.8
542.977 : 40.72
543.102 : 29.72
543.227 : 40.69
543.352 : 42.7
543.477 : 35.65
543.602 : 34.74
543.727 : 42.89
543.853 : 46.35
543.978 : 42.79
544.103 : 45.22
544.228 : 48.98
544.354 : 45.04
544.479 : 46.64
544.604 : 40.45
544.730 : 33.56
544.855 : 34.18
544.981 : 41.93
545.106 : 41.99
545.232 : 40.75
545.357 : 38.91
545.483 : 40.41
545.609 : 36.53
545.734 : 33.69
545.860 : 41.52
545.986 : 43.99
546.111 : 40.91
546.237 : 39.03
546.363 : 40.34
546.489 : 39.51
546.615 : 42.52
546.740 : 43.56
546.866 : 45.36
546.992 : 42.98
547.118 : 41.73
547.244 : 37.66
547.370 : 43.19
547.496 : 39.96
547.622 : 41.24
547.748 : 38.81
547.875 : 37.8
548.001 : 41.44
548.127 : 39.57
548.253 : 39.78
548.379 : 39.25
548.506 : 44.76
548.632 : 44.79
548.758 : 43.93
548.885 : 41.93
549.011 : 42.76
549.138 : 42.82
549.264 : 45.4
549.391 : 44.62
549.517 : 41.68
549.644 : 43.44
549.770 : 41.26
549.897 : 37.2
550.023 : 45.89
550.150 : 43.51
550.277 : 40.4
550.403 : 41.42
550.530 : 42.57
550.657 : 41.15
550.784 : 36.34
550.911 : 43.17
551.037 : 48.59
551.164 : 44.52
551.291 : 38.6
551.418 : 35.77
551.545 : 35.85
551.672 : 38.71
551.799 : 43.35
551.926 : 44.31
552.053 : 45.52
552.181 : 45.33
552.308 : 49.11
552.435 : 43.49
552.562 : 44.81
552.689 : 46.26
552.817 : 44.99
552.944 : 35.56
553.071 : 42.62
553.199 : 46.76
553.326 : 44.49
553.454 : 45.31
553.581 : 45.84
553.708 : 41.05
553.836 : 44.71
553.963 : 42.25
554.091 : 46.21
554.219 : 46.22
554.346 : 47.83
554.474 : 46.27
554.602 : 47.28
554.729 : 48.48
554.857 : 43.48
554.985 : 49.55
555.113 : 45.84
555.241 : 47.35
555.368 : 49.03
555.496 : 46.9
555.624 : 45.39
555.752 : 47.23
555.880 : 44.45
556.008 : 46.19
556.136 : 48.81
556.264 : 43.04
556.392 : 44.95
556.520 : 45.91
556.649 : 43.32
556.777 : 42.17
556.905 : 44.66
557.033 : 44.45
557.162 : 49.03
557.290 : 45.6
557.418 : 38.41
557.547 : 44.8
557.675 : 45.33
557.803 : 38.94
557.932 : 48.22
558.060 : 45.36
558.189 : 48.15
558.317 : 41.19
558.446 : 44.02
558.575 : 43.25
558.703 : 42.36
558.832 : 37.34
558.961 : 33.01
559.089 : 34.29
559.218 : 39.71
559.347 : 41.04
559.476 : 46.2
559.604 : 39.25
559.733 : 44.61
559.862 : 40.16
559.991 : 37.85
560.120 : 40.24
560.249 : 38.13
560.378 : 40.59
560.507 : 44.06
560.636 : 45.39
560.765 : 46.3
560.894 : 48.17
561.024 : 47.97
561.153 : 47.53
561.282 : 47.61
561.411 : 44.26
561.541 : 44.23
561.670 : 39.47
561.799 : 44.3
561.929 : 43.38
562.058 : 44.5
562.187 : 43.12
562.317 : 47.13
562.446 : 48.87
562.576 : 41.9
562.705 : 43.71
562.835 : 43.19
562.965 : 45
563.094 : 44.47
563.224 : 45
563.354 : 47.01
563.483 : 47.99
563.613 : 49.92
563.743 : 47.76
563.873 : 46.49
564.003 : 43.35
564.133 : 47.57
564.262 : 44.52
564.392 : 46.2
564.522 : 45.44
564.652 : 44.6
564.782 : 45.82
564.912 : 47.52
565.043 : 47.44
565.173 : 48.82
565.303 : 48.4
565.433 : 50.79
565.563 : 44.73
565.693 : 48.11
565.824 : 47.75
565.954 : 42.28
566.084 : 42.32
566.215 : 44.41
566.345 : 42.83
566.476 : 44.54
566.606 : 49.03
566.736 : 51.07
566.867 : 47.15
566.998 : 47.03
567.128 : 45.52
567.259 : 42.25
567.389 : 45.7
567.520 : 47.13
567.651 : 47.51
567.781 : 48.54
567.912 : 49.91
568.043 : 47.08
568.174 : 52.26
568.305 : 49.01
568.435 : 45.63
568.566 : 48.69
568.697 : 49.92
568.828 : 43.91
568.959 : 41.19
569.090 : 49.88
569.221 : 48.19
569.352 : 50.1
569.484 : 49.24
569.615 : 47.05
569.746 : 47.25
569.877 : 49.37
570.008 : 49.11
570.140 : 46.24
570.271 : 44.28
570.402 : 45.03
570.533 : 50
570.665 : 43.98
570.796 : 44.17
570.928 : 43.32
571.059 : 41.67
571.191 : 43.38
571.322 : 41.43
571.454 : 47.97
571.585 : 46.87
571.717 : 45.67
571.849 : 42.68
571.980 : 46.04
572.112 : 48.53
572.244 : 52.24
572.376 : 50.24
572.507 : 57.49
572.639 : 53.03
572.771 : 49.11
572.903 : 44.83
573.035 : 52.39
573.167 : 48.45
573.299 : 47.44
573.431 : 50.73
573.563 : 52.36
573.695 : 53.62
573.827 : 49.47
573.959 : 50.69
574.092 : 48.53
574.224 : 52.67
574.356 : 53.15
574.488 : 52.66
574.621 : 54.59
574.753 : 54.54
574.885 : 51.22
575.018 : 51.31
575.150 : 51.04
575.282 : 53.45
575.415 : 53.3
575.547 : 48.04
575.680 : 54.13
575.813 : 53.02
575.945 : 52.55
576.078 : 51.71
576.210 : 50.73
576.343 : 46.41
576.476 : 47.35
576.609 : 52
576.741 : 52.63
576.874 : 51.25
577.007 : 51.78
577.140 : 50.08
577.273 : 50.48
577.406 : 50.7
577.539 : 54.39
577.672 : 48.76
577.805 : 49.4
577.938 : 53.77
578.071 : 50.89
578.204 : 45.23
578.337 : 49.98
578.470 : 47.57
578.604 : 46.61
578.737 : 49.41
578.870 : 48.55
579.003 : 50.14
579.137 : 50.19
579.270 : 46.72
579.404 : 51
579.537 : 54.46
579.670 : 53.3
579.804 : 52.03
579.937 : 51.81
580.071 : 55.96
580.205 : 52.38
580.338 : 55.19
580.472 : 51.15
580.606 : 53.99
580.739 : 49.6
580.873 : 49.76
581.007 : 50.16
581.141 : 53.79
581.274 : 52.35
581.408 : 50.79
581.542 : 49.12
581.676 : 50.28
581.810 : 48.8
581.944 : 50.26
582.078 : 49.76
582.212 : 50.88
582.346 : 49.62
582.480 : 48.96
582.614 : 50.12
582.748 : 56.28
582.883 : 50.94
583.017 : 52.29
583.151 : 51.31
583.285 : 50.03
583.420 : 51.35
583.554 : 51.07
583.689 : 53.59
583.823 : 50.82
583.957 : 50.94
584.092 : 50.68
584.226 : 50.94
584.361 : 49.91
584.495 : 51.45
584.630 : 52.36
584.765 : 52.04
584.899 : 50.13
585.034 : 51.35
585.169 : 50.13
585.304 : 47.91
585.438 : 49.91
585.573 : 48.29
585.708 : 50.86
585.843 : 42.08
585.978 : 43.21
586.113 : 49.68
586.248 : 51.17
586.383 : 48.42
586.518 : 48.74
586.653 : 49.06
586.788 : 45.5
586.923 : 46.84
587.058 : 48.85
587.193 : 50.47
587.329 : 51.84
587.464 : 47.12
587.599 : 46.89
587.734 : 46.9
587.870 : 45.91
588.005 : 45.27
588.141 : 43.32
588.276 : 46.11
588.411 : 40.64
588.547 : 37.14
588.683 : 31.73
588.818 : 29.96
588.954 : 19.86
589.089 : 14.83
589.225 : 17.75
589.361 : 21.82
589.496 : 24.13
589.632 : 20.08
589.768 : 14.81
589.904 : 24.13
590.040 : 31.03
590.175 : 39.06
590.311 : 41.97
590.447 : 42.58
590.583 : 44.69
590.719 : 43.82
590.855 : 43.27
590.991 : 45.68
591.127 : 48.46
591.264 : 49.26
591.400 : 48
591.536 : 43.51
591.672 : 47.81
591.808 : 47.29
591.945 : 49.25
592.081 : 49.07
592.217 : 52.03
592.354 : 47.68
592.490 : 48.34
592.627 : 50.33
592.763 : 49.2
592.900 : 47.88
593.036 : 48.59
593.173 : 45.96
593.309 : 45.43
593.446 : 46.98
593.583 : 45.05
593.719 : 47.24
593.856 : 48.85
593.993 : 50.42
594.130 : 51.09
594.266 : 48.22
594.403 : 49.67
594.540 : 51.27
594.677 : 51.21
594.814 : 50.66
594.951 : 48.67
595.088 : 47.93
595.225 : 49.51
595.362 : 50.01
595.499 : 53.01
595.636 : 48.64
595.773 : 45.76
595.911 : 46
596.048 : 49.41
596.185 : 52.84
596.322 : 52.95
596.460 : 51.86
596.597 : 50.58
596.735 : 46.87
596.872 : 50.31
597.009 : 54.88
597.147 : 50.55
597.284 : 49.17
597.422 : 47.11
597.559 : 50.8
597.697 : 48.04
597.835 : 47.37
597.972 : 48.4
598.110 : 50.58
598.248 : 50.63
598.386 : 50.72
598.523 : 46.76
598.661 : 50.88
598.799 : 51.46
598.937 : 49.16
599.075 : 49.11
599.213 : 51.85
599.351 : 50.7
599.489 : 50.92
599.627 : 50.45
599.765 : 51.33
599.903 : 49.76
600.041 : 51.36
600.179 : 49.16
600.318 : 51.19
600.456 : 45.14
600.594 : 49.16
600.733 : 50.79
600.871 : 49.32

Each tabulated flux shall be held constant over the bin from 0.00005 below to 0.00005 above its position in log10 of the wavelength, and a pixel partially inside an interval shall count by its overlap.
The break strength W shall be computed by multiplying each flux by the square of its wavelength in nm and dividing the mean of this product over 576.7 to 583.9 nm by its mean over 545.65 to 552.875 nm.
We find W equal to 1.4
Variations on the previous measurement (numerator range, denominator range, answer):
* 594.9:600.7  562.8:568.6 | 1.19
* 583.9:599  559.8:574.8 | 1.06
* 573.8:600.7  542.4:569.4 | 1.22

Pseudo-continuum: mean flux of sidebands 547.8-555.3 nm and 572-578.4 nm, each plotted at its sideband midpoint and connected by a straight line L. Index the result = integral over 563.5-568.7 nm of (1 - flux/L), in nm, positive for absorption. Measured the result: 0.13 nm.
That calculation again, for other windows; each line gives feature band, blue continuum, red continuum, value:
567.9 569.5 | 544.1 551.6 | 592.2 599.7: -0.11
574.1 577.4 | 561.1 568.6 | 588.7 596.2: -0.49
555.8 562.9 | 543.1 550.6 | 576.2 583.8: 0.22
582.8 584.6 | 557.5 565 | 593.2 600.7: -0.14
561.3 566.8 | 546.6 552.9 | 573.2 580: 0.14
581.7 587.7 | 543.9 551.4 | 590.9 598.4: -0.30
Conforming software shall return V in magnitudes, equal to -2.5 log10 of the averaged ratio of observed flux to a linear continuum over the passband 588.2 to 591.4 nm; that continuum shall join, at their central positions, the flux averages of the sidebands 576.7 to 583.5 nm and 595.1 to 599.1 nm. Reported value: 0.43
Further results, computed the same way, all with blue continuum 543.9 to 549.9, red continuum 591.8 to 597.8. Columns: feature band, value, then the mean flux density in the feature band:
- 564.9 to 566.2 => -0.05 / 46.7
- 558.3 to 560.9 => 0.06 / 41.1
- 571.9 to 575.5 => -0.12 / 51.2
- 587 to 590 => 0.35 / 34.9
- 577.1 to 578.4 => -0.09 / 50.4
